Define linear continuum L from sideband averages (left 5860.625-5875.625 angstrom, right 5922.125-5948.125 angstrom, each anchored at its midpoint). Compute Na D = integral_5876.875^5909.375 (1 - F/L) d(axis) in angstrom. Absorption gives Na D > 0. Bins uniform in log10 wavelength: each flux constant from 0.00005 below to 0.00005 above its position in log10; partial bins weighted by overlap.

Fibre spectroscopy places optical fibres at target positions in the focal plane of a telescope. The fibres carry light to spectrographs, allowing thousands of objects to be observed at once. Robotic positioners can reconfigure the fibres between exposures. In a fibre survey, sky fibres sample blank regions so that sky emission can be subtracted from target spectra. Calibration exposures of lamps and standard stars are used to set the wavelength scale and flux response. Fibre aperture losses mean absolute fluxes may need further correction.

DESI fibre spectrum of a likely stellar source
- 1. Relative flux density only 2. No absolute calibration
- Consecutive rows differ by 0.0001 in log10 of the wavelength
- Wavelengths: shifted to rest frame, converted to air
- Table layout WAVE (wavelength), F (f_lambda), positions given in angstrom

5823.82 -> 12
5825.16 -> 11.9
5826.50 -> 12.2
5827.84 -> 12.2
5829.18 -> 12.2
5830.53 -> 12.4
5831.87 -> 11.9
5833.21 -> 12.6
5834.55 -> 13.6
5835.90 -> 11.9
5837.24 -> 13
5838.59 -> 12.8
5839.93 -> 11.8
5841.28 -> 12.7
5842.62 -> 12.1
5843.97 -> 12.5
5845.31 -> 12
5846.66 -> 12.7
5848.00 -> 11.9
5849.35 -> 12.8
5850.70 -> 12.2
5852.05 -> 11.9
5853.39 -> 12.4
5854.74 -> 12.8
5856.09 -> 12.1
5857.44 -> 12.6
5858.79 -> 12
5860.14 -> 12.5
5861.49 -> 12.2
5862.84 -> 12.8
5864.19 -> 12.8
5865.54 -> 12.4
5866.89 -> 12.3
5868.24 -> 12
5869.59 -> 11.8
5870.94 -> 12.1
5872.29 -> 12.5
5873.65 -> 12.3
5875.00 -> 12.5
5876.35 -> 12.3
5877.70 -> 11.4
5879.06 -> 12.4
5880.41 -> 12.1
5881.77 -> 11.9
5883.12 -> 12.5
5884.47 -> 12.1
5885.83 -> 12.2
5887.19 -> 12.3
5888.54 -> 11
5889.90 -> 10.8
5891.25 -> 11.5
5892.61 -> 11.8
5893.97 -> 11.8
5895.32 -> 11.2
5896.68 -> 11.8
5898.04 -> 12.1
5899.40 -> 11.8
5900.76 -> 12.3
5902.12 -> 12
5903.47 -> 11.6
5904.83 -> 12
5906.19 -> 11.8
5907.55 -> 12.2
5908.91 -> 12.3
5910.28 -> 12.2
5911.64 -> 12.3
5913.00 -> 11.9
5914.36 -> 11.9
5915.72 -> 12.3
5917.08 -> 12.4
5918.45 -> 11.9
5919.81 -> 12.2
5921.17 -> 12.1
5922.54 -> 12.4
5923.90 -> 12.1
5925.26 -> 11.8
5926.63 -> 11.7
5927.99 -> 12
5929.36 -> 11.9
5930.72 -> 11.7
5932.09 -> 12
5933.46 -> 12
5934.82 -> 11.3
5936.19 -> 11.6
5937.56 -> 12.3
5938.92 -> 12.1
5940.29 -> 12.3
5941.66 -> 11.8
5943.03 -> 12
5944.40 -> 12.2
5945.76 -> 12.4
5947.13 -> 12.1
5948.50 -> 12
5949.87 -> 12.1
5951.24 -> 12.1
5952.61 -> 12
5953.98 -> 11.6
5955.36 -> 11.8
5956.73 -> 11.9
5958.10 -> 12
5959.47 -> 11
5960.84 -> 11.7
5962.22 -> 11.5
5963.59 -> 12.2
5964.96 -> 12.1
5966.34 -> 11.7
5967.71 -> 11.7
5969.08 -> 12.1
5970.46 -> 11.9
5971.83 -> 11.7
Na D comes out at 0.9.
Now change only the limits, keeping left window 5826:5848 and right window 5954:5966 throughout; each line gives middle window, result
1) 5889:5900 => 0.5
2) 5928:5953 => -0.3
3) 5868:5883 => 0.1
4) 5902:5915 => 0.0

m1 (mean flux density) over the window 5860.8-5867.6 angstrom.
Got 12.5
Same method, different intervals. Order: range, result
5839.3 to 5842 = 12.3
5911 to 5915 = 12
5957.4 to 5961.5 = 11.6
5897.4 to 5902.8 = 12.1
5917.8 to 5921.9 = 12.1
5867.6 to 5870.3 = 11.9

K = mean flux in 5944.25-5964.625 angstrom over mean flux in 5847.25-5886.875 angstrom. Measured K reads 1.0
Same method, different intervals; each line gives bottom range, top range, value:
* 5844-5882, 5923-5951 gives 0.98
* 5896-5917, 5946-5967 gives 0.98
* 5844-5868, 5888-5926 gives 0.96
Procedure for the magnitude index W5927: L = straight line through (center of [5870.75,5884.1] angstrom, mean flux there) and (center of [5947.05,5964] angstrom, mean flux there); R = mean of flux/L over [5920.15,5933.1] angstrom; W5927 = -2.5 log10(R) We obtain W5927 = 0.00 mag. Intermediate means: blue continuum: 12.2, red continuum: 11.8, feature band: 12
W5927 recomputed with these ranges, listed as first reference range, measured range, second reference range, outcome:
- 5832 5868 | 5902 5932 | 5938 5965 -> 0.01 mag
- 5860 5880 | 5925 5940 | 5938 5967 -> 0.01 mag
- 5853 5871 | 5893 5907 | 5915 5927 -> 0.03 mag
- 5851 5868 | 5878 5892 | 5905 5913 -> 0.03 mag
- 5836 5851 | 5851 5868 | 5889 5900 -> -0.02 mag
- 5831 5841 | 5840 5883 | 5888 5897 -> -0.02 mag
